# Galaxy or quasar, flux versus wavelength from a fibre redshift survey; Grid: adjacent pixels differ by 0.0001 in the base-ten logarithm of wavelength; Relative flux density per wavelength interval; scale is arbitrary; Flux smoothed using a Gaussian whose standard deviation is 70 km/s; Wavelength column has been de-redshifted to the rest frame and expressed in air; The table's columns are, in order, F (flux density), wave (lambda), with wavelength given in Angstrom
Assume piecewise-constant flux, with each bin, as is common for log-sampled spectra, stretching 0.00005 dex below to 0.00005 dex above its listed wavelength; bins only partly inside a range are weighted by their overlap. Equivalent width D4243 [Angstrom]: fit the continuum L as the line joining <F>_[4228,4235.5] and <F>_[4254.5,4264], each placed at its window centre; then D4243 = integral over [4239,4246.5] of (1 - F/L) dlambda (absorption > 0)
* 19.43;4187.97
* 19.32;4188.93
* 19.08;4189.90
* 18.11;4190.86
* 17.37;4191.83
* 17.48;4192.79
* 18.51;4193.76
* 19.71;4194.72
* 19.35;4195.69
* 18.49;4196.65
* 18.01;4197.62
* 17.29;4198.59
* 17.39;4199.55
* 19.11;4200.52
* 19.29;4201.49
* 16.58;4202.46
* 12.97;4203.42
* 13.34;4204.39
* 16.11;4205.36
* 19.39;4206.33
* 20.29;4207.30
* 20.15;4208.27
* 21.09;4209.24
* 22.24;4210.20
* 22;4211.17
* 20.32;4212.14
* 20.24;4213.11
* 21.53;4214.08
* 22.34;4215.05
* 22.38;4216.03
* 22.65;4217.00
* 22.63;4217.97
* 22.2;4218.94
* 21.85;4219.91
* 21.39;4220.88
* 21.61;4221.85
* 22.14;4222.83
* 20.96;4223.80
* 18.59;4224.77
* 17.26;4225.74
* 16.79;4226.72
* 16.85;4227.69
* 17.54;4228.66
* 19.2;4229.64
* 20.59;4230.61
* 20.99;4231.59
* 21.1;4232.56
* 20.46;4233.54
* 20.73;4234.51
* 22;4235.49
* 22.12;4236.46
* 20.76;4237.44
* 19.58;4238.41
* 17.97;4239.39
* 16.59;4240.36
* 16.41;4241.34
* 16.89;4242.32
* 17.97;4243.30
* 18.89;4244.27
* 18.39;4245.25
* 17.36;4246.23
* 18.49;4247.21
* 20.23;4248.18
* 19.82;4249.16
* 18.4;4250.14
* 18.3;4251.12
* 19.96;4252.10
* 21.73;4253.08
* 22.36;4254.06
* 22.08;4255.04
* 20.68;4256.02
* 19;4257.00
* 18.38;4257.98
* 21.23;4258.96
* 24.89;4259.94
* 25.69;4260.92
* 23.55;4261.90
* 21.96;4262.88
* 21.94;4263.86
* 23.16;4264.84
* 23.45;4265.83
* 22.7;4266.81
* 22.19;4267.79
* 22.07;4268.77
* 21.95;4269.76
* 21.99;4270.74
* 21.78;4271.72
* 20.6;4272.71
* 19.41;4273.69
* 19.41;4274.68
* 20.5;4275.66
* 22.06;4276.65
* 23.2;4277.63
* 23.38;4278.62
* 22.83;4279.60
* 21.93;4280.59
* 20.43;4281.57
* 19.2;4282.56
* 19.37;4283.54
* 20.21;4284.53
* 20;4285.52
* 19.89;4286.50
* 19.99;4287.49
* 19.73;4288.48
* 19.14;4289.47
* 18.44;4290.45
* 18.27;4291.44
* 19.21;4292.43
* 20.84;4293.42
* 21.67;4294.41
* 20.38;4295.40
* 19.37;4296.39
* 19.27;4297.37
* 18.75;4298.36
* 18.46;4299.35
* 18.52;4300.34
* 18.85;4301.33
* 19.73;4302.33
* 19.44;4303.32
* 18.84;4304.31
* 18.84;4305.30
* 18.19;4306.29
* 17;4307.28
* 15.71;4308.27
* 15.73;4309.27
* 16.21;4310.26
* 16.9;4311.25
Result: 1.2 Angstrom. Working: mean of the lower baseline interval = 20.1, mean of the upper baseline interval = 22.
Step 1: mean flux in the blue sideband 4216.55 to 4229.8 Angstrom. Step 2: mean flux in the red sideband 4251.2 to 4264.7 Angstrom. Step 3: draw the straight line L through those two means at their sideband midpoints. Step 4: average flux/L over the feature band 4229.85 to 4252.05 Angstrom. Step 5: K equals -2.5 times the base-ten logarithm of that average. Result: 0.089 mag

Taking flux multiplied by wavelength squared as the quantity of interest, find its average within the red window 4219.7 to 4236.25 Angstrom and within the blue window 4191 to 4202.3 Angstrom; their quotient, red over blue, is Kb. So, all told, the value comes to 1.1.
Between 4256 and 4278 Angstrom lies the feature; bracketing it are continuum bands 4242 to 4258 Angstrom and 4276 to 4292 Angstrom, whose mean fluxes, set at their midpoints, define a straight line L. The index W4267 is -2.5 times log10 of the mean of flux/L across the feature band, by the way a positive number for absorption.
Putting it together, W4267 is -0.10 mag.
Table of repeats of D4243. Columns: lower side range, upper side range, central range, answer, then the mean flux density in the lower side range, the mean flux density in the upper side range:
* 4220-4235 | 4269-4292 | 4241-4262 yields 0.2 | 19.8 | 20.6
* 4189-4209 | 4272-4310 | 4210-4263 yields -4.7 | 18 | 19.6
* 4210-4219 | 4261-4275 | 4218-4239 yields 1.5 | 21.8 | 22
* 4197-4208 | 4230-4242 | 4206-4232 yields -2.8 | 17.3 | 19.9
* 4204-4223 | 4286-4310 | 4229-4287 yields -2.5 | 20.8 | 18.9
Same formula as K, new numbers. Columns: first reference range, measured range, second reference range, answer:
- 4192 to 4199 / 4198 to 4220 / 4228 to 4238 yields -0.03 mag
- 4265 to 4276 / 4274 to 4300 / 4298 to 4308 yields -0.01 mag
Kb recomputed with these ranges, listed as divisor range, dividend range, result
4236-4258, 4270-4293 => 1.08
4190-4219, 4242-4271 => 1.11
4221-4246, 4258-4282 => 1.17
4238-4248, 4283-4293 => 1.11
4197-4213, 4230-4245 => 1.07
